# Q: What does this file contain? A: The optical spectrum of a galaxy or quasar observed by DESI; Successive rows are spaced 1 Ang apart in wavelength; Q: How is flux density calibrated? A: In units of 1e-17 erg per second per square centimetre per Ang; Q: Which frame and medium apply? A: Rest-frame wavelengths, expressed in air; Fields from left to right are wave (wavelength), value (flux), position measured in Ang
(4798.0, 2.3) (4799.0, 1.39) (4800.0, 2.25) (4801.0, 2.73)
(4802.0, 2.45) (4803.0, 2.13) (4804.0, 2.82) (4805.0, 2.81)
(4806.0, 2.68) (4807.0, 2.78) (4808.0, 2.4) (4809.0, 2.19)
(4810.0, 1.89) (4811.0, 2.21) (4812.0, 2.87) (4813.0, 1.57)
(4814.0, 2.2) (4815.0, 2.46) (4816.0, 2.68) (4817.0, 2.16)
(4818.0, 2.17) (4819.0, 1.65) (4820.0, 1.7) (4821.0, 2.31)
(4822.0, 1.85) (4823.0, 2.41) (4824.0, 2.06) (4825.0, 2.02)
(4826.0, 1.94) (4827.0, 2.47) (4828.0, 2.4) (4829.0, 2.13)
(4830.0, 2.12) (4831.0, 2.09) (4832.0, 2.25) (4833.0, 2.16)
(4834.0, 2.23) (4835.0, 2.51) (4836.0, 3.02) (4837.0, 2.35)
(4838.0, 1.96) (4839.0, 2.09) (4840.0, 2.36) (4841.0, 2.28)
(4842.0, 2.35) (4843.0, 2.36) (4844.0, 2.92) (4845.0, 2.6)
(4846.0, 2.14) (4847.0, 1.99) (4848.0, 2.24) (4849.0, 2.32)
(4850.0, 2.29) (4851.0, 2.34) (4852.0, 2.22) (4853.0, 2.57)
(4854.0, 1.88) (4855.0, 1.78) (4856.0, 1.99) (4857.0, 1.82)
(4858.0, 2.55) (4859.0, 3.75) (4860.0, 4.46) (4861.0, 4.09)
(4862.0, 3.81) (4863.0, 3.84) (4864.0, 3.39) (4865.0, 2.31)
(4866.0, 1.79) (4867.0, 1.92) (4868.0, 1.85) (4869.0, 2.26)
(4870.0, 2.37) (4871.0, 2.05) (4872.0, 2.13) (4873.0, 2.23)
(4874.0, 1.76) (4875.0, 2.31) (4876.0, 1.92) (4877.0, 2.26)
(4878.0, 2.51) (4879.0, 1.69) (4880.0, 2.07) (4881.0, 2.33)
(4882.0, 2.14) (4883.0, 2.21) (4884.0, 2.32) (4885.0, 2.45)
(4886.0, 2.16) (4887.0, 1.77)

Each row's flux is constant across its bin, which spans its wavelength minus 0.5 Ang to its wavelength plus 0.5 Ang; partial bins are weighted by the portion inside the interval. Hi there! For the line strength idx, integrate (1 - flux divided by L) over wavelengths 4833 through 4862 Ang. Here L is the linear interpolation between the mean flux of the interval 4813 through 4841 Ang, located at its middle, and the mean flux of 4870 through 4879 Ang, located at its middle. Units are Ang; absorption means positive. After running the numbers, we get -4.4 Ang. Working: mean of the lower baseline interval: 2.2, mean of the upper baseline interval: 2.13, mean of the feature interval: 2.5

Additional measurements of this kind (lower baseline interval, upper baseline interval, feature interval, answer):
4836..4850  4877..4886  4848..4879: -2.82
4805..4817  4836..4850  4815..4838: 1.34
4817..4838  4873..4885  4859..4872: -4.14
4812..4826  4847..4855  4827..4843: -0.94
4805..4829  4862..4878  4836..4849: -0.26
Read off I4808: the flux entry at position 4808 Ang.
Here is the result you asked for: 2.4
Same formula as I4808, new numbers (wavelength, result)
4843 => 2.36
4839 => 2.09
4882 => 2.14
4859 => 3.75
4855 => 1.78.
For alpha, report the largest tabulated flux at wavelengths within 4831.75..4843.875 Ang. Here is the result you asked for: 3.02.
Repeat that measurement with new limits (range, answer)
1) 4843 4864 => 4.46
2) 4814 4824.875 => 2.68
